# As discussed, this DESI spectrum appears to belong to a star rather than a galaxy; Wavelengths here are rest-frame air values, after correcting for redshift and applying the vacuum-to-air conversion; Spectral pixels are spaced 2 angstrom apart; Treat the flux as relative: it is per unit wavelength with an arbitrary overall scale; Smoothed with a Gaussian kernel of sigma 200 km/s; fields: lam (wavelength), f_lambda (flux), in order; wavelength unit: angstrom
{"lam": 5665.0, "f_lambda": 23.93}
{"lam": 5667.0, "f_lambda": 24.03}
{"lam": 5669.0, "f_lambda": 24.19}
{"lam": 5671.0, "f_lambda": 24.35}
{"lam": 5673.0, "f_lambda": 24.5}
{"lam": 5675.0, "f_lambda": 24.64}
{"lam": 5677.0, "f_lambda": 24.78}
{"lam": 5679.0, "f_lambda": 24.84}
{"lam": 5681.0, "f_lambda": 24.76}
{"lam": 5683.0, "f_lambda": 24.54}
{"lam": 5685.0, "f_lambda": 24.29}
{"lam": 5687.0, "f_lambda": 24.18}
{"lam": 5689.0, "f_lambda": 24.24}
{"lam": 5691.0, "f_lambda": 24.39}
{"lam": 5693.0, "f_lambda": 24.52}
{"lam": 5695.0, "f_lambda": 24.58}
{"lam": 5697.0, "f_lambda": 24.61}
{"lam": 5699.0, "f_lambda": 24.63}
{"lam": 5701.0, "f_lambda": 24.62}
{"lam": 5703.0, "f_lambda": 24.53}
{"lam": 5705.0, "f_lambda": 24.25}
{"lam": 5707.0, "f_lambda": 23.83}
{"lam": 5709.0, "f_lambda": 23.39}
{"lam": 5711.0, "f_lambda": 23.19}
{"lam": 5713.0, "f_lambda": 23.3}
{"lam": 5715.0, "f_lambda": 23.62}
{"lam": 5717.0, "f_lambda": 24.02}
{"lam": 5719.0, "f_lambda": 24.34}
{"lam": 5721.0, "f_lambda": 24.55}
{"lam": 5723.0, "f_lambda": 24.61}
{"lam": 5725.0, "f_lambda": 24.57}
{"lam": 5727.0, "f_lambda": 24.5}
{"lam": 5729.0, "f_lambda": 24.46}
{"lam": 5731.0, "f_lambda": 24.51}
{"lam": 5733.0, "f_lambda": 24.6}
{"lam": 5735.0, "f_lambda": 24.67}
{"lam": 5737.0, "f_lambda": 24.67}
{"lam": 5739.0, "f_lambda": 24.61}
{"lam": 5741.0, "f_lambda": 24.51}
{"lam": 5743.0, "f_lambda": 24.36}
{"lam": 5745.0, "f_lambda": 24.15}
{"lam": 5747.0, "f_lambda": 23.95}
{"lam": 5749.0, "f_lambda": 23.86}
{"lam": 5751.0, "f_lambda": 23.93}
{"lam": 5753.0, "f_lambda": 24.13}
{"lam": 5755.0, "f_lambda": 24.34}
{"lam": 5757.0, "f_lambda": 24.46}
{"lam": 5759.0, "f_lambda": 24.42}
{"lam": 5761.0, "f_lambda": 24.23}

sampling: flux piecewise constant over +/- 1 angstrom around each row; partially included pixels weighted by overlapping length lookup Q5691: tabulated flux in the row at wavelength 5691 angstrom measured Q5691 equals 24.39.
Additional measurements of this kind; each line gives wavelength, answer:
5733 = 24.6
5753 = 24.13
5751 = 23.93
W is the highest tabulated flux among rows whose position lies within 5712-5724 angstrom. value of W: 24.61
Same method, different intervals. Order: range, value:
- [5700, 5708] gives 24.62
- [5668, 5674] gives 24.5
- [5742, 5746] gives 24.36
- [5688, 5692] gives 24.39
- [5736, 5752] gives 24.67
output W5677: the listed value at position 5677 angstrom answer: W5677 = 24.78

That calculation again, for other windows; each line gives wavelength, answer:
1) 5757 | 24.46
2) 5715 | 23.62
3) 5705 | 24.25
